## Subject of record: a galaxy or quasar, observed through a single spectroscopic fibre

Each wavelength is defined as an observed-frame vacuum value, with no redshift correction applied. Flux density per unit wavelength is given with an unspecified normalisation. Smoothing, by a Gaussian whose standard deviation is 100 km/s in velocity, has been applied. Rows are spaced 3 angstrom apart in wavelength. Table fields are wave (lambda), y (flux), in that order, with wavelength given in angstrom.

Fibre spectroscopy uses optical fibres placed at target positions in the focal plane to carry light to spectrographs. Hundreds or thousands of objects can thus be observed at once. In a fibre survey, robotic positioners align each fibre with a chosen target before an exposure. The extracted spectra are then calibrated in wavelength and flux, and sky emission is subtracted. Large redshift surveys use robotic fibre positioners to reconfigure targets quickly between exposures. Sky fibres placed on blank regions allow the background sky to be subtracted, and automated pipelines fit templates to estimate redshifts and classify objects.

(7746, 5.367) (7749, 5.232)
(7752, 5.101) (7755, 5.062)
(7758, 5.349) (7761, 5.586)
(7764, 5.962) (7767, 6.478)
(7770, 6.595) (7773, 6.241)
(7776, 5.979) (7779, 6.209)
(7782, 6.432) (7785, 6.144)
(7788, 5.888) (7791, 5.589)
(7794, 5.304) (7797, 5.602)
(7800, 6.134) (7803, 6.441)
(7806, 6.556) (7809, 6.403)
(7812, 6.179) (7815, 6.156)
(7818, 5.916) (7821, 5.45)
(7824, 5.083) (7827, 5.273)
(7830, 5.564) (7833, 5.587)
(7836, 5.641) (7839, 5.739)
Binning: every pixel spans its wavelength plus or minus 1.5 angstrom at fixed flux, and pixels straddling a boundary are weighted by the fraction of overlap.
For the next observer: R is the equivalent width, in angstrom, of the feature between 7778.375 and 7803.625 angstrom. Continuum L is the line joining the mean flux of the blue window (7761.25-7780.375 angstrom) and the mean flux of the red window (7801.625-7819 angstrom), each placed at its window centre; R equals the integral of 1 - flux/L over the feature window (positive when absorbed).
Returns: 1.20 angstrom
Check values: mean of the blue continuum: 6.2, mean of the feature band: 5.95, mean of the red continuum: 6.28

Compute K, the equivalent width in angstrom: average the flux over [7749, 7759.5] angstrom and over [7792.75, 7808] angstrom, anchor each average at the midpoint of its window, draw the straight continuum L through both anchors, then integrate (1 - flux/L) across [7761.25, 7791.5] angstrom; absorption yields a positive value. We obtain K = -3.1 angstrom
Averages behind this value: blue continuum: 5.18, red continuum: 6.03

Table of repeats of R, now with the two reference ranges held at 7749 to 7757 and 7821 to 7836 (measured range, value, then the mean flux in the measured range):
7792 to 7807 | -1.90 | 5.98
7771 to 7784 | -2.51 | 6.23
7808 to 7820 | -1.72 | 6.12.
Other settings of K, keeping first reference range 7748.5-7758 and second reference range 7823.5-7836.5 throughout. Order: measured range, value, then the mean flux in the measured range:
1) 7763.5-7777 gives -2.8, 6.28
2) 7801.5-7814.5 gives -2.5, 6.38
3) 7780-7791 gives -1.7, 6.08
